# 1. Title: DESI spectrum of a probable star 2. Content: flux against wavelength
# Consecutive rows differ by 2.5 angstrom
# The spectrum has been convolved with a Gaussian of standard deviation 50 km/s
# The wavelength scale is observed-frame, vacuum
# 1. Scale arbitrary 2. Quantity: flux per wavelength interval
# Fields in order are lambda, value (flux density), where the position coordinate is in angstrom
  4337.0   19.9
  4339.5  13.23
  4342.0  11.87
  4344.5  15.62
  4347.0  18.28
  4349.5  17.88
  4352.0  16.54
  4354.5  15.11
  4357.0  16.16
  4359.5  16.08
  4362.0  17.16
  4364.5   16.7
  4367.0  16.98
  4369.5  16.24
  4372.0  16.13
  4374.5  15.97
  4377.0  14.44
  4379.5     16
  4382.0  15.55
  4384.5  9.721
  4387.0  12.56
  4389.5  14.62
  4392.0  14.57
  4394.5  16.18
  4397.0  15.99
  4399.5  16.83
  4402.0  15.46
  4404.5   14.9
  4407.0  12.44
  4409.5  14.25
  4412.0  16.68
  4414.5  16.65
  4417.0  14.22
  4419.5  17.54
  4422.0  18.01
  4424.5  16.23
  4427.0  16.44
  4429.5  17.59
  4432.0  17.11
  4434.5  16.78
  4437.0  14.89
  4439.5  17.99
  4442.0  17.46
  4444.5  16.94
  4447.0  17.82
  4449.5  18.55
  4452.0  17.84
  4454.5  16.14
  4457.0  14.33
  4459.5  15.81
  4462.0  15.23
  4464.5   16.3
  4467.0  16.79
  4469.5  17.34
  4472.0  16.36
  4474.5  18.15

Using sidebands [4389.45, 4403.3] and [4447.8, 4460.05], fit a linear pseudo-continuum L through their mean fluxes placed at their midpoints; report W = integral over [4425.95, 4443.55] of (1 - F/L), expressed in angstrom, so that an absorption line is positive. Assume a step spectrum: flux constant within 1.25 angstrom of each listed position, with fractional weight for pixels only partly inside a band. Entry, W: -0.6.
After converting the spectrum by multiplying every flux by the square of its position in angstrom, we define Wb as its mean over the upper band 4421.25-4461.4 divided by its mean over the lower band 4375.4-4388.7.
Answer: 1.26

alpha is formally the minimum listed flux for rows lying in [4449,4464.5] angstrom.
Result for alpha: 14.33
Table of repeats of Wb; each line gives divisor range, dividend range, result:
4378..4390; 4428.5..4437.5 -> 1.25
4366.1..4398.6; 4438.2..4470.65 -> 1.16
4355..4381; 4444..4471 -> 1.07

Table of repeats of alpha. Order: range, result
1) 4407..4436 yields 12.44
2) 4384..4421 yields 9.721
